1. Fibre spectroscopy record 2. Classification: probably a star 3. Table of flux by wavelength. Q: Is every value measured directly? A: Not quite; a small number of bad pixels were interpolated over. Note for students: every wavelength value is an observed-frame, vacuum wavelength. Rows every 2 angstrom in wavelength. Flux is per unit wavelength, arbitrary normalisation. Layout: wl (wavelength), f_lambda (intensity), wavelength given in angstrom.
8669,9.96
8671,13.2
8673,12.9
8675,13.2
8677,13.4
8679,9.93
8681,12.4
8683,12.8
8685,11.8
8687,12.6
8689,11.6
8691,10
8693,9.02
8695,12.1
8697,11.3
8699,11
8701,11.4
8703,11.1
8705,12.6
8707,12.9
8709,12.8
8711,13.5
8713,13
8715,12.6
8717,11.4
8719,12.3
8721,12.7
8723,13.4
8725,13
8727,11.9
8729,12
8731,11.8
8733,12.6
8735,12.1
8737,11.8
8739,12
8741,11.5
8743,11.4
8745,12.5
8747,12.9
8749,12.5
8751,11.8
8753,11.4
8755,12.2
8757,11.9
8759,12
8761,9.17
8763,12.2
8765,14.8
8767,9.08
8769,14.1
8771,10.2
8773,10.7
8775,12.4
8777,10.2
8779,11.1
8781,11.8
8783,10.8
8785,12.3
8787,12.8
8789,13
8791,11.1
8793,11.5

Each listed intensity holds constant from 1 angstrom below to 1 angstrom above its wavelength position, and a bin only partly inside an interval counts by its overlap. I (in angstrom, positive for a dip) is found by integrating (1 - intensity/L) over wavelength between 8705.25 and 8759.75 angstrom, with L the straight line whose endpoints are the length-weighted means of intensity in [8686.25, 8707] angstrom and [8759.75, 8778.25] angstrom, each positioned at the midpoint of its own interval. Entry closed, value -4.39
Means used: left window 11.3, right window 11.4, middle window 12.3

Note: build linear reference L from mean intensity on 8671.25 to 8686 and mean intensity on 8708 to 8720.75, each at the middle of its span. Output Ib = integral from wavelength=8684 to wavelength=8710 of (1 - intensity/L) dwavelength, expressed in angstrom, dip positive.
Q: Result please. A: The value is 2.0 angstrom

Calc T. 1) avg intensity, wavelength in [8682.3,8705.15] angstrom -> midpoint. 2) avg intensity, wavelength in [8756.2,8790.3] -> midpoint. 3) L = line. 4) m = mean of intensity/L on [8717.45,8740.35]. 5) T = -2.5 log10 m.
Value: -0.07 mag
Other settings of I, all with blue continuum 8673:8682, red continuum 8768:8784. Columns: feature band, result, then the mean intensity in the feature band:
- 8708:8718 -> -0.56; 12.7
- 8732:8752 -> -0.66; 12.1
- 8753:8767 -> -0.28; 11.8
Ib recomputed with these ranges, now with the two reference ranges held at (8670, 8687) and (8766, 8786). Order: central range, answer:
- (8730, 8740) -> -0.25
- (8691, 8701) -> 1.16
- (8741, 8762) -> -0.35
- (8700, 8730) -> -1.07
